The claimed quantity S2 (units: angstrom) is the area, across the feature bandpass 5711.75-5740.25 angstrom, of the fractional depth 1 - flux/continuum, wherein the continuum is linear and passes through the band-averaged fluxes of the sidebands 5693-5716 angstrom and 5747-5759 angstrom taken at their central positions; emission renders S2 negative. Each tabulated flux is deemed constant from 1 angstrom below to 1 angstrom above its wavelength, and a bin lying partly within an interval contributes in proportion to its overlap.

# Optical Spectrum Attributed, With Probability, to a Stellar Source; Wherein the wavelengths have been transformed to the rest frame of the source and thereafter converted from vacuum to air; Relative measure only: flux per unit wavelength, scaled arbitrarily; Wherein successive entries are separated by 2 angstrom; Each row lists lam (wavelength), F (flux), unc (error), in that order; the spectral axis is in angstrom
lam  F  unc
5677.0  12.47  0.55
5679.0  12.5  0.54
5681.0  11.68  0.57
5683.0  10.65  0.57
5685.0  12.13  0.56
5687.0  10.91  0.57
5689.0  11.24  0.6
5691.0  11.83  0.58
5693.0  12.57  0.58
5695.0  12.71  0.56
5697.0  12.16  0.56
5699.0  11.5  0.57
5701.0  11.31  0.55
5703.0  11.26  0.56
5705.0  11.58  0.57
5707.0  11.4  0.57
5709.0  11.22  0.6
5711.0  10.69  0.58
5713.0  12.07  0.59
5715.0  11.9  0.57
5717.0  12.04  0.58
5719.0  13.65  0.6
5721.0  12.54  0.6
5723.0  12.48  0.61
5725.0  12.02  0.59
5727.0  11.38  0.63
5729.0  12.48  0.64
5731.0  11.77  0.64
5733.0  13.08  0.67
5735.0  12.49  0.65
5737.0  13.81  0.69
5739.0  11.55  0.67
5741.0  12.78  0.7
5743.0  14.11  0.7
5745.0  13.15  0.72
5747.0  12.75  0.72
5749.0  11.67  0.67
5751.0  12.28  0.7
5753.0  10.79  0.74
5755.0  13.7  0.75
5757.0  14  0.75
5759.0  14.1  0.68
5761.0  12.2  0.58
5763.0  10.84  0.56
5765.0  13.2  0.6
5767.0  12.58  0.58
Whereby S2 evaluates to -0.6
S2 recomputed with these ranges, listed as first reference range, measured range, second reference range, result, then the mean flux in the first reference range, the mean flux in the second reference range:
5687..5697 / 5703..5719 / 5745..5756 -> 0.6 angstrom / 12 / 12.3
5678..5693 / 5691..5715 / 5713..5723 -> 0.8 angstrom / 11.6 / 12.5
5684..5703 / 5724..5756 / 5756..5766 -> 0.1 angstrom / 11.8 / 12.9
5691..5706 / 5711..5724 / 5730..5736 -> -0.1 angstrom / 11.9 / 12.4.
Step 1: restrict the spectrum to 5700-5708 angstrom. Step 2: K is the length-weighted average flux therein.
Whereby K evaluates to 11.4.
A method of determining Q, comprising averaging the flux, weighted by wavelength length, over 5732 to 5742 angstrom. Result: 12.7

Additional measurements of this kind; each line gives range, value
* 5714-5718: 12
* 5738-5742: 12.2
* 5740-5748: 13.2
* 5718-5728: 12.4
